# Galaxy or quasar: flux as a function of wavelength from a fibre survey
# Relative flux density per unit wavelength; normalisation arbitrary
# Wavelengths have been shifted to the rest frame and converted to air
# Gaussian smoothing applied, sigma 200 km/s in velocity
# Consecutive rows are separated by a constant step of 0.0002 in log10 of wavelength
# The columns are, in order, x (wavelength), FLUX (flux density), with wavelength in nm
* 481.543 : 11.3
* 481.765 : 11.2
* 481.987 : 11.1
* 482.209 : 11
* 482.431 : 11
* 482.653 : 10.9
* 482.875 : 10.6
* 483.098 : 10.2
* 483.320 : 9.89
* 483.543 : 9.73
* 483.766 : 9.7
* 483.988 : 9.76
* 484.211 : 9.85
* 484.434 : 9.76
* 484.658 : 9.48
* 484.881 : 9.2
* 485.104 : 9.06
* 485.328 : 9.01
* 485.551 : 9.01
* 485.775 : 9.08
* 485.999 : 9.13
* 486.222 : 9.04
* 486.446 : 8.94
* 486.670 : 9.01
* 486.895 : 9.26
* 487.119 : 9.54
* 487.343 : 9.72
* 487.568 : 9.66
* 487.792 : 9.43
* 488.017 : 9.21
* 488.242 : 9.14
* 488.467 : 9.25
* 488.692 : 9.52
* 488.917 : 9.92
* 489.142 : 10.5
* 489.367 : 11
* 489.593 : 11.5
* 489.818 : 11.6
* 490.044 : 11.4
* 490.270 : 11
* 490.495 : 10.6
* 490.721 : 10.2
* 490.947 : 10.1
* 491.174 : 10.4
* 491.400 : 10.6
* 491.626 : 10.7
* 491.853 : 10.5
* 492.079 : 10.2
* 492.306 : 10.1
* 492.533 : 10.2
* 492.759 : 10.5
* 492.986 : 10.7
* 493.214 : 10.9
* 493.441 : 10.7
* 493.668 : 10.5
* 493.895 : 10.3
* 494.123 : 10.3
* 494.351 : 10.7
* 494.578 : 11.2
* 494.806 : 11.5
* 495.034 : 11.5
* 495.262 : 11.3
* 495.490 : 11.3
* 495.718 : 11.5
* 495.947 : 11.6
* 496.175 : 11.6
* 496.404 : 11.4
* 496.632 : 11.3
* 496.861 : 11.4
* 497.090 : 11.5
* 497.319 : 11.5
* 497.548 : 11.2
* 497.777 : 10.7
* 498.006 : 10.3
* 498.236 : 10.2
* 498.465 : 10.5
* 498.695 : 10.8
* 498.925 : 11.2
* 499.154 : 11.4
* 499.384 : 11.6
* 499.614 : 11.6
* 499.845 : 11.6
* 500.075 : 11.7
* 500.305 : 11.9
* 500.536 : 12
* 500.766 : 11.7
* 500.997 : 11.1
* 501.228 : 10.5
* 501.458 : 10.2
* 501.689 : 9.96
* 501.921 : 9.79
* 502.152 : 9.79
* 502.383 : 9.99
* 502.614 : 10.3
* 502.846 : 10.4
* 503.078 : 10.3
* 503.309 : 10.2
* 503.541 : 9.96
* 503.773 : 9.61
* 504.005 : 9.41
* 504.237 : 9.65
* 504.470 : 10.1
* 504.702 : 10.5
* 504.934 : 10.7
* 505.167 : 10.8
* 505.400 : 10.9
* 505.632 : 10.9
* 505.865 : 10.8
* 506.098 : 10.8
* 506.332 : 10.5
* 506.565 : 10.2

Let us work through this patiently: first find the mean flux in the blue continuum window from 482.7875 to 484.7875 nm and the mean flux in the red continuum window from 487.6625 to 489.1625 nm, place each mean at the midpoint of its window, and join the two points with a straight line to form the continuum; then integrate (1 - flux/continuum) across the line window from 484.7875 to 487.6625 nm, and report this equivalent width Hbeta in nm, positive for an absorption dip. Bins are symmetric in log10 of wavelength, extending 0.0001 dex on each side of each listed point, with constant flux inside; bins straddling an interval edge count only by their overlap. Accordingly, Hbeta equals 0.14 nm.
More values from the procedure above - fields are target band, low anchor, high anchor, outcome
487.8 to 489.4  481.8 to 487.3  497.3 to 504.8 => 0.04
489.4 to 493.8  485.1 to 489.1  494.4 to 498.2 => -0.17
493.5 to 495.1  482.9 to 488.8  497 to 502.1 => -0.06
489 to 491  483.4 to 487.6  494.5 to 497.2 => -0.12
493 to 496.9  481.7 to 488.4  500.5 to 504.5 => -0.42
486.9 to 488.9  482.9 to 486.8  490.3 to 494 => 0.08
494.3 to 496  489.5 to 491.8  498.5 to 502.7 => -0.07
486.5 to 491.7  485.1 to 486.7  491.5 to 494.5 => -0.23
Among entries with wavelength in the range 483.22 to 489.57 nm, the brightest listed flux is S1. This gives 11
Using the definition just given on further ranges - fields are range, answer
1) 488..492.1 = 11.6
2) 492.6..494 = 10.9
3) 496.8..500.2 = 11.7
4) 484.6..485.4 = 9.48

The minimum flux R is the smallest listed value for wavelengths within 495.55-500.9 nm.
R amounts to 10.2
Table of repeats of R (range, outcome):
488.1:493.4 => 9.14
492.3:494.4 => 10.1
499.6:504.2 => 9.41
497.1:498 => 10.7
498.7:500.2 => 11.2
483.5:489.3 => 8.94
